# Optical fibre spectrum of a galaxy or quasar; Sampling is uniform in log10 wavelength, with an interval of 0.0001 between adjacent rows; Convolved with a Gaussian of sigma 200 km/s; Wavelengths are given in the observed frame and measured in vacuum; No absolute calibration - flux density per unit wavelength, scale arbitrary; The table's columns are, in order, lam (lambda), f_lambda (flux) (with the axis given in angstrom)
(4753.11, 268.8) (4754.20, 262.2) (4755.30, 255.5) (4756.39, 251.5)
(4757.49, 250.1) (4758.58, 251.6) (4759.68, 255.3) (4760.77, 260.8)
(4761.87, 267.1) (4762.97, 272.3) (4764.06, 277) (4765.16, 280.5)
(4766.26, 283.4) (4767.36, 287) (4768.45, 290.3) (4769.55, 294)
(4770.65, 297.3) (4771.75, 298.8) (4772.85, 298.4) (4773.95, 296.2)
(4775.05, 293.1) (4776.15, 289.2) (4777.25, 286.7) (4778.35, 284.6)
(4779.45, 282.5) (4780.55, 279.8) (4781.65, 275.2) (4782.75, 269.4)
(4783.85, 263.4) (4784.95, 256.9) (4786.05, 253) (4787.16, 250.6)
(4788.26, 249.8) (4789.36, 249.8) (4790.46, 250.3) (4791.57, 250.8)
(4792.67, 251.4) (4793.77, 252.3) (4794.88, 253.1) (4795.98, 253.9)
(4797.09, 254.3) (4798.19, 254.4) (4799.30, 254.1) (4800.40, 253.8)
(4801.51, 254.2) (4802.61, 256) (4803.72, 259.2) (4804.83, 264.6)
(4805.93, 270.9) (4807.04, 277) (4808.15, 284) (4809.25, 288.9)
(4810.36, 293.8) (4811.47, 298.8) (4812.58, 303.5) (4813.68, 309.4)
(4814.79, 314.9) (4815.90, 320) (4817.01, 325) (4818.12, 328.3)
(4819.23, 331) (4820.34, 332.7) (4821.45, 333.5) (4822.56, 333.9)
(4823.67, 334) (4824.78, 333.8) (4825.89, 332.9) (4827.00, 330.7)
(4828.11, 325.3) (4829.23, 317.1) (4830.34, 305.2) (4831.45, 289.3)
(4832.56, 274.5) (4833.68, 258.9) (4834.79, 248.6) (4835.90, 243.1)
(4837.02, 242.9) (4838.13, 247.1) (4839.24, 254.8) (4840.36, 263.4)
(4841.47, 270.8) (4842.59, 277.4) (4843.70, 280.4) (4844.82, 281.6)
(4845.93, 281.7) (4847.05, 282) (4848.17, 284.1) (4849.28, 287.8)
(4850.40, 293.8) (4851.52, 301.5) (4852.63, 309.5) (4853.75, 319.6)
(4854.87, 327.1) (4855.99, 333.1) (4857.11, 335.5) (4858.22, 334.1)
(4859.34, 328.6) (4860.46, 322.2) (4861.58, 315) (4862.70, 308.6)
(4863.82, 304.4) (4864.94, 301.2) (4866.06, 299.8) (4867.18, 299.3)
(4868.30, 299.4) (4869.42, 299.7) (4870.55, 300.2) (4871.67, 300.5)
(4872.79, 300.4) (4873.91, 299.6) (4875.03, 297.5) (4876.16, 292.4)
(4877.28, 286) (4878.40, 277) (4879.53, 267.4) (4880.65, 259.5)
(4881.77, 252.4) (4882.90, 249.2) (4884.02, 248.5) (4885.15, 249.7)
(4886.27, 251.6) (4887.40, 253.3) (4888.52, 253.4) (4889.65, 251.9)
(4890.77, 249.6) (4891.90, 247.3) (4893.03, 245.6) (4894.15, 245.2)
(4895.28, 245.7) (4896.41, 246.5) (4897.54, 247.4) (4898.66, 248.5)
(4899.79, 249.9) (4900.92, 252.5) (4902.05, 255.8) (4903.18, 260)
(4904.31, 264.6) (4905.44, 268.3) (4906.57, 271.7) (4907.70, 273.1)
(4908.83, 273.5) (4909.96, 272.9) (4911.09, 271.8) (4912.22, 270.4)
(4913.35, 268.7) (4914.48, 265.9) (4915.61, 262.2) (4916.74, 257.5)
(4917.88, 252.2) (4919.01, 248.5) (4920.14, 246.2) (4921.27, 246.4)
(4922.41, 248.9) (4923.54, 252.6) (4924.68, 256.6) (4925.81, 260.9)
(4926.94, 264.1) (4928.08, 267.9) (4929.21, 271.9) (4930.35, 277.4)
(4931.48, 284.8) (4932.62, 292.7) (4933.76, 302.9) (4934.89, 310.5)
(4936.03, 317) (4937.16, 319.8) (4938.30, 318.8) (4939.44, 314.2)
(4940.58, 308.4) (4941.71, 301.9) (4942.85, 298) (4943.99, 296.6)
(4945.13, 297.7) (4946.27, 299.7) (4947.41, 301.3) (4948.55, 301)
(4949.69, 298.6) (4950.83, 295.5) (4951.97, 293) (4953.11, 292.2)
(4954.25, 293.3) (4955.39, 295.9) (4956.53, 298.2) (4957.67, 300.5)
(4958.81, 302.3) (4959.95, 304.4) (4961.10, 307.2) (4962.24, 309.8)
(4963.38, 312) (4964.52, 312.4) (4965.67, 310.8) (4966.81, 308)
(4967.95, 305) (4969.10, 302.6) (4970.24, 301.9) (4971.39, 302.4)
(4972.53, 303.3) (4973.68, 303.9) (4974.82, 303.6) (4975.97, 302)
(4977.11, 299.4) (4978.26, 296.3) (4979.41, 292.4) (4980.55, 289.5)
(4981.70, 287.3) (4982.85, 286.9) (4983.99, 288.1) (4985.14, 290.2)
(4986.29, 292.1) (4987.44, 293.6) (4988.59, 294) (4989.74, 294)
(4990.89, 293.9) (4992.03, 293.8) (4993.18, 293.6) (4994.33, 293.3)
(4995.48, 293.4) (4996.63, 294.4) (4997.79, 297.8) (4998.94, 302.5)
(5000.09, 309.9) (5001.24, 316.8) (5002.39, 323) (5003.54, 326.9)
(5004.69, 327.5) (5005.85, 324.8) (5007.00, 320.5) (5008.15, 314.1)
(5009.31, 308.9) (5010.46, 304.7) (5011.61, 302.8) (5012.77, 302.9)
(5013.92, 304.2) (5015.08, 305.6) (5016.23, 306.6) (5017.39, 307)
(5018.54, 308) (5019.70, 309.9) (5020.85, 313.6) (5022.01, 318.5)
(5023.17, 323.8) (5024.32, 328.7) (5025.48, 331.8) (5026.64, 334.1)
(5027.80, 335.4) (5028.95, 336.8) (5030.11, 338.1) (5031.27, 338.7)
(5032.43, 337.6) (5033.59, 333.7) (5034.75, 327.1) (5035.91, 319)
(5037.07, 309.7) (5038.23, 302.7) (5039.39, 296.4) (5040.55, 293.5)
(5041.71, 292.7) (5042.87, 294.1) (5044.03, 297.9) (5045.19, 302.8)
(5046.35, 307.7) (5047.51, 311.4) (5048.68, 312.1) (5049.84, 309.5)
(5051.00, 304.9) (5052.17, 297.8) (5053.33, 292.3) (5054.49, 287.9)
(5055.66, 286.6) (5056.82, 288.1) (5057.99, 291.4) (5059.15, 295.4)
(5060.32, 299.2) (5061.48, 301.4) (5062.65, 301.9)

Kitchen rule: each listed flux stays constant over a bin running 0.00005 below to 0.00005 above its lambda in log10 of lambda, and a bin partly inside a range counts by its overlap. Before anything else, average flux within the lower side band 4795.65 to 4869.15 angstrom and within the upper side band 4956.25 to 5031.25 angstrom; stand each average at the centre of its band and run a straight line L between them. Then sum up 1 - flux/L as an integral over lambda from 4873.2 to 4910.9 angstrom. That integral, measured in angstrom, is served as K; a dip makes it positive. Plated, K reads 4.8 angstrom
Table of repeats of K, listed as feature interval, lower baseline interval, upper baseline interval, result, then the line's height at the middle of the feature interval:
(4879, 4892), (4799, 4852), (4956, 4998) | 1.80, 294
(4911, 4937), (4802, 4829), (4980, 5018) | 2.94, 305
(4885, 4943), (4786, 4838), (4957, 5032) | 5.71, 297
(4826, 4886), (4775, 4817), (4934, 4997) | -1.74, 282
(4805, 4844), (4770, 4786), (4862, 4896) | -2.40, 279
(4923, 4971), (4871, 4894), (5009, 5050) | -1.54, 287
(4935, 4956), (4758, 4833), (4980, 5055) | -0.14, 301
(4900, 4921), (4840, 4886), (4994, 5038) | 2.64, 300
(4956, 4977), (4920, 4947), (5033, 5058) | -0.99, 291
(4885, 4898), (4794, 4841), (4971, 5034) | 2.08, 296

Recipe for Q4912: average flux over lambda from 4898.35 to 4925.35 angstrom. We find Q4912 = 260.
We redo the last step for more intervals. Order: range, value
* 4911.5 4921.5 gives 258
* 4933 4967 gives 304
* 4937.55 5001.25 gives 300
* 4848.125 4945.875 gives 280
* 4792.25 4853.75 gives 287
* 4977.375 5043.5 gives 309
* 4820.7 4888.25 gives 292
